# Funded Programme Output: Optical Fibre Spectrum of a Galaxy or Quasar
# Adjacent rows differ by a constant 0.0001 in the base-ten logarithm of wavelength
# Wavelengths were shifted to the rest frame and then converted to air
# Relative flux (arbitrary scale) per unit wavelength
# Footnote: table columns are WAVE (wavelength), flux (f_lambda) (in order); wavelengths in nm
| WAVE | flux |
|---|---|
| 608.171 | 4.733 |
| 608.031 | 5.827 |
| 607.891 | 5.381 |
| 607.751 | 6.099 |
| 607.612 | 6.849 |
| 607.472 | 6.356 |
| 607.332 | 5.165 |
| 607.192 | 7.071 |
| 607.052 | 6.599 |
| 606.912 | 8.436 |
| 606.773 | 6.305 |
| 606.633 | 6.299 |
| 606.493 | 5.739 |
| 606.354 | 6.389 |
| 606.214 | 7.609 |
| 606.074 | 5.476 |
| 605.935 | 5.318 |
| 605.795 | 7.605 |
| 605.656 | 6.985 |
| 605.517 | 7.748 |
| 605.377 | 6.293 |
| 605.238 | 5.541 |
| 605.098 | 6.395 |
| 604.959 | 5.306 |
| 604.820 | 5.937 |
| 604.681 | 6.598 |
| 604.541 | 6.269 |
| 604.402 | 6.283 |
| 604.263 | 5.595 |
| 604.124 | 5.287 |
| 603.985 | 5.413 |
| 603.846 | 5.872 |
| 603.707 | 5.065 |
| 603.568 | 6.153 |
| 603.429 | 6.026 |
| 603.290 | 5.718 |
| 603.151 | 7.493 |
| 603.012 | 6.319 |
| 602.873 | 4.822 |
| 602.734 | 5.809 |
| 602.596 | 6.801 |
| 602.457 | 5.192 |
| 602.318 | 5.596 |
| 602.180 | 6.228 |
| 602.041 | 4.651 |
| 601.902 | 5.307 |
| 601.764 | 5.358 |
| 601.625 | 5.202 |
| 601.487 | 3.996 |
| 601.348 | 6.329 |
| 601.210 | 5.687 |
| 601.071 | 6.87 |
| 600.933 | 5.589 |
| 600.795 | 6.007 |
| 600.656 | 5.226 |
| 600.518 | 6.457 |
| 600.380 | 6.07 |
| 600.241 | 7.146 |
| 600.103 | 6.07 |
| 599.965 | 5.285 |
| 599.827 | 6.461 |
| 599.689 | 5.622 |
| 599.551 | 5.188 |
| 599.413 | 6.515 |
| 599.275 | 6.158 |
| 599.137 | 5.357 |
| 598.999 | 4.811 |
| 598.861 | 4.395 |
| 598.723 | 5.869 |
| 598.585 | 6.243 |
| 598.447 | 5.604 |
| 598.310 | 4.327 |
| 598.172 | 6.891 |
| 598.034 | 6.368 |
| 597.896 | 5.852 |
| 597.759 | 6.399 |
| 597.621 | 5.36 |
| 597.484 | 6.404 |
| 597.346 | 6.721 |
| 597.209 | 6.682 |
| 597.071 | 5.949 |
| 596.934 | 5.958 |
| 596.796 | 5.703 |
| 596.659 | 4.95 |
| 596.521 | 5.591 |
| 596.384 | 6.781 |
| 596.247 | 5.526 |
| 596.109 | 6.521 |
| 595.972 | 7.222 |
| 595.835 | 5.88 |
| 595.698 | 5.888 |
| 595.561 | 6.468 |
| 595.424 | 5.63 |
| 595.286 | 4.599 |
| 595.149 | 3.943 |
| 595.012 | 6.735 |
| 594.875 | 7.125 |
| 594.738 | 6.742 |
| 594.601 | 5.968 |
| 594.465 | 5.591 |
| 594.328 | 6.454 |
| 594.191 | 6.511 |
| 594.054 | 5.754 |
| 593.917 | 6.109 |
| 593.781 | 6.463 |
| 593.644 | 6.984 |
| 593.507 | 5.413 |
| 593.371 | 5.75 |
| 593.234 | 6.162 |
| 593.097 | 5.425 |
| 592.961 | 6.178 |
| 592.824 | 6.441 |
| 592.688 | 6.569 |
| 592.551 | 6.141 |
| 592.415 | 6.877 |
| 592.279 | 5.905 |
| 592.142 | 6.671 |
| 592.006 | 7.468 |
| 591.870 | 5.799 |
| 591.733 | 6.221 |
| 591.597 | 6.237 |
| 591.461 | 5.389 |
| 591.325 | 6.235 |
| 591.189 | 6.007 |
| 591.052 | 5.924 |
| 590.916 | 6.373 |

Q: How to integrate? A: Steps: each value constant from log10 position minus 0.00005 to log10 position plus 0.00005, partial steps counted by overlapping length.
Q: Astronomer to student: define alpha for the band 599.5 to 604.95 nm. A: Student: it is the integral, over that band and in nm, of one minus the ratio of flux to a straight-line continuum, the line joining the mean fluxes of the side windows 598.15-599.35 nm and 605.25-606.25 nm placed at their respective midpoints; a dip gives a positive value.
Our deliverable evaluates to 0.19 nm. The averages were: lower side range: 5.47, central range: 5.82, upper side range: 6.62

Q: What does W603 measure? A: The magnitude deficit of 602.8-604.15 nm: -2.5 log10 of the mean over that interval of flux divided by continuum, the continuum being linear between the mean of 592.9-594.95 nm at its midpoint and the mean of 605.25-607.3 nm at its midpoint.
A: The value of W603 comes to 0.12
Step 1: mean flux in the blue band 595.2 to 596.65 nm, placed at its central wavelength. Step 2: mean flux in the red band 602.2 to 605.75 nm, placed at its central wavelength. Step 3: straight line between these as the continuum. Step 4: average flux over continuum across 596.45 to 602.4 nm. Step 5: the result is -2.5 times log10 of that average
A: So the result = 0.04 mag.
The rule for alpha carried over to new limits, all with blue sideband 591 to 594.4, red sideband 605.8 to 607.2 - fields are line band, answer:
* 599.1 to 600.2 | 0.09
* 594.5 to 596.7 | 0.10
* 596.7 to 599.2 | 0.20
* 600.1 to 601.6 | 0.11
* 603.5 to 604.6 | 0.13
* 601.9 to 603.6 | 0.15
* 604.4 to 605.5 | 0.06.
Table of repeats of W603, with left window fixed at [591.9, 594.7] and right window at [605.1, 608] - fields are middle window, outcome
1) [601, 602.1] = 0.17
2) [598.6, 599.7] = 0.15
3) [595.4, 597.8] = 0.03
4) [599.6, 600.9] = 0.06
